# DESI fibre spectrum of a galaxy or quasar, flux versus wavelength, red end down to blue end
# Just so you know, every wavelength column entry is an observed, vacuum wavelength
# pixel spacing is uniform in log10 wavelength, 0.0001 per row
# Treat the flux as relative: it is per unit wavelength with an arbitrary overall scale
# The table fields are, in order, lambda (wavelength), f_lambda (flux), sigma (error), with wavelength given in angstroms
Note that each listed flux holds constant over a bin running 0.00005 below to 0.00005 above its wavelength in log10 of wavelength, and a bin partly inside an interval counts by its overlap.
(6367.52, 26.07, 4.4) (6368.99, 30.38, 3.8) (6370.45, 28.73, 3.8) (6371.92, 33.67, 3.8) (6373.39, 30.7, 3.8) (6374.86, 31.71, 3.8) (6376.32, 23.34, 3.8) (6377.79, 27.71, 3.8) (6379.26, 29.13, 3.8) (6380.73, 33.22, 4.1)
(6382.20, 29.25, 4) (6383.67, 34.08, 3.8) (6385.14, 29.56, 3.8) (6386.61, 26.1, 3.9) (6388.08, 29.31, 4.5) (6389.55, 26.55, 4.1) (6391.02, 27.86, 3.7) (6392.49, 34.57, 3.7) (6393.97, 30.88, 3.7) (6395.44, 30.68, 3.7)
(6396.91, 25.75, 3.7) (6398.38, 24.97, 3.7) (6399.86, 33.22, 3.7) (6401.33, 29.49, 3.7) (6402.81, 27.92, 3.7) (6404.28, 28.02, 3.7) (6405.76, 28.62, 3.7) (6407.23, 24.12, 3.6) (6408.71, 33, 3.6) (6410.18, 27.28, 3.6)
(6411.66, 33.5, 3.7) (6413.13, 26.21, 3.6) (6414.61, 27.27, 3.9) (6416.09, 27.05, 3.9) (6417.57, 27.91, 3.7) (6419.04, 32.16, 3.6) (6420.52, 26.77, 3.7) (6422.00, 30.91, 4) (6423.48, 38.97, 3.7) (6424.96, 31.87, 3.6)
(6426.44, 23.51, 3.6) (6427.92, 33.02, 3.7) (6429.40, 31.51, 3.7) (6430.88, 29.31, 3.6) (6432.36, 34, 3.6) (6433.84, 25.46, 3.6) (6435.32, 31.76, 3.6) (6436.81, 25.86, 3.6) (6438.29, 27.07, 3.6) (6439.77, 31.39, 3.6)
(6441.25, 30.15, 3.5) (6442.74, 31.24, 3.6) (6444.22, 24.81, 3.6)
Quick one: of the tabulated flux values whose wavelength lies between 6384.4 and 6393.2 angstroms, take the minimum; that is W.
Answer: 26.1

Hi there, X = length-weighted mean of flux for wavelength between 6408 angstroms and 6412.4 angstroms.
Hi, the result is 31.3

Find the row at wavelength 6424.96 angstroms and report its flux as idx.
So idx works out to 31.87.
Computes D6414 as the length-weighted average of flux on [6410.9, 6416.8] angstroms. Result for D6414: 28.5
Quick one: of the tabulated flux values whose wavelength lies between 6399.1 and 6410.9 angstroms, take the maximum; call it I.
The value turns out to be 33.22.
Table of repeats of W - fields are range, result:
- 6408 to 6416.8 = 26.21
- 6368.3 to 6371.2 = 28.73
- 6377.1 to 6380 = 27.71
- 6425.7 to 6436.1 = 23.51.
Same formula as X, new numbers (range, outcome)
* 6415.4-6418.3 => 27.5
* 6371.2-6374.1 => 32.2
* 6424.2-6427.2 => 27.8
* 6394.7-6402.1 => 28.8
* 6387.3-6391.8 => 28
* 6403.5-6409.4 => 28.4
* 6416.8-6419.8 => 30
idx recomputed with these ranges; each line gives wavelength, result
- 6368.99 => 30.38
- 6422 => 30.91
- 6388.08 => 29.31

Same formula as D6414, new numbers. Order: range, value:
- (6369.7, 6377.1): 29.6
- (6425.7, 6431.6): 29.3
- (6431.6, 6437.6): 29.2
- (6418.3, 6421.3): 29.5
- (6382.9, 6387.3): 29.9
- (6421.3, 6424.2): 35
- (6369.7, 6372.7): 31.2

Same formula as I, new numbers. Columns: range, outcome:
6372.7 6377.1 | 31.71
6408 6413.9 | 33.5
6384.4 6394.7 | 34.57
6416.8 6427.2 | 38.97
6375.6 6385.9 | 34.08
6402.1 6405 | 28.02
